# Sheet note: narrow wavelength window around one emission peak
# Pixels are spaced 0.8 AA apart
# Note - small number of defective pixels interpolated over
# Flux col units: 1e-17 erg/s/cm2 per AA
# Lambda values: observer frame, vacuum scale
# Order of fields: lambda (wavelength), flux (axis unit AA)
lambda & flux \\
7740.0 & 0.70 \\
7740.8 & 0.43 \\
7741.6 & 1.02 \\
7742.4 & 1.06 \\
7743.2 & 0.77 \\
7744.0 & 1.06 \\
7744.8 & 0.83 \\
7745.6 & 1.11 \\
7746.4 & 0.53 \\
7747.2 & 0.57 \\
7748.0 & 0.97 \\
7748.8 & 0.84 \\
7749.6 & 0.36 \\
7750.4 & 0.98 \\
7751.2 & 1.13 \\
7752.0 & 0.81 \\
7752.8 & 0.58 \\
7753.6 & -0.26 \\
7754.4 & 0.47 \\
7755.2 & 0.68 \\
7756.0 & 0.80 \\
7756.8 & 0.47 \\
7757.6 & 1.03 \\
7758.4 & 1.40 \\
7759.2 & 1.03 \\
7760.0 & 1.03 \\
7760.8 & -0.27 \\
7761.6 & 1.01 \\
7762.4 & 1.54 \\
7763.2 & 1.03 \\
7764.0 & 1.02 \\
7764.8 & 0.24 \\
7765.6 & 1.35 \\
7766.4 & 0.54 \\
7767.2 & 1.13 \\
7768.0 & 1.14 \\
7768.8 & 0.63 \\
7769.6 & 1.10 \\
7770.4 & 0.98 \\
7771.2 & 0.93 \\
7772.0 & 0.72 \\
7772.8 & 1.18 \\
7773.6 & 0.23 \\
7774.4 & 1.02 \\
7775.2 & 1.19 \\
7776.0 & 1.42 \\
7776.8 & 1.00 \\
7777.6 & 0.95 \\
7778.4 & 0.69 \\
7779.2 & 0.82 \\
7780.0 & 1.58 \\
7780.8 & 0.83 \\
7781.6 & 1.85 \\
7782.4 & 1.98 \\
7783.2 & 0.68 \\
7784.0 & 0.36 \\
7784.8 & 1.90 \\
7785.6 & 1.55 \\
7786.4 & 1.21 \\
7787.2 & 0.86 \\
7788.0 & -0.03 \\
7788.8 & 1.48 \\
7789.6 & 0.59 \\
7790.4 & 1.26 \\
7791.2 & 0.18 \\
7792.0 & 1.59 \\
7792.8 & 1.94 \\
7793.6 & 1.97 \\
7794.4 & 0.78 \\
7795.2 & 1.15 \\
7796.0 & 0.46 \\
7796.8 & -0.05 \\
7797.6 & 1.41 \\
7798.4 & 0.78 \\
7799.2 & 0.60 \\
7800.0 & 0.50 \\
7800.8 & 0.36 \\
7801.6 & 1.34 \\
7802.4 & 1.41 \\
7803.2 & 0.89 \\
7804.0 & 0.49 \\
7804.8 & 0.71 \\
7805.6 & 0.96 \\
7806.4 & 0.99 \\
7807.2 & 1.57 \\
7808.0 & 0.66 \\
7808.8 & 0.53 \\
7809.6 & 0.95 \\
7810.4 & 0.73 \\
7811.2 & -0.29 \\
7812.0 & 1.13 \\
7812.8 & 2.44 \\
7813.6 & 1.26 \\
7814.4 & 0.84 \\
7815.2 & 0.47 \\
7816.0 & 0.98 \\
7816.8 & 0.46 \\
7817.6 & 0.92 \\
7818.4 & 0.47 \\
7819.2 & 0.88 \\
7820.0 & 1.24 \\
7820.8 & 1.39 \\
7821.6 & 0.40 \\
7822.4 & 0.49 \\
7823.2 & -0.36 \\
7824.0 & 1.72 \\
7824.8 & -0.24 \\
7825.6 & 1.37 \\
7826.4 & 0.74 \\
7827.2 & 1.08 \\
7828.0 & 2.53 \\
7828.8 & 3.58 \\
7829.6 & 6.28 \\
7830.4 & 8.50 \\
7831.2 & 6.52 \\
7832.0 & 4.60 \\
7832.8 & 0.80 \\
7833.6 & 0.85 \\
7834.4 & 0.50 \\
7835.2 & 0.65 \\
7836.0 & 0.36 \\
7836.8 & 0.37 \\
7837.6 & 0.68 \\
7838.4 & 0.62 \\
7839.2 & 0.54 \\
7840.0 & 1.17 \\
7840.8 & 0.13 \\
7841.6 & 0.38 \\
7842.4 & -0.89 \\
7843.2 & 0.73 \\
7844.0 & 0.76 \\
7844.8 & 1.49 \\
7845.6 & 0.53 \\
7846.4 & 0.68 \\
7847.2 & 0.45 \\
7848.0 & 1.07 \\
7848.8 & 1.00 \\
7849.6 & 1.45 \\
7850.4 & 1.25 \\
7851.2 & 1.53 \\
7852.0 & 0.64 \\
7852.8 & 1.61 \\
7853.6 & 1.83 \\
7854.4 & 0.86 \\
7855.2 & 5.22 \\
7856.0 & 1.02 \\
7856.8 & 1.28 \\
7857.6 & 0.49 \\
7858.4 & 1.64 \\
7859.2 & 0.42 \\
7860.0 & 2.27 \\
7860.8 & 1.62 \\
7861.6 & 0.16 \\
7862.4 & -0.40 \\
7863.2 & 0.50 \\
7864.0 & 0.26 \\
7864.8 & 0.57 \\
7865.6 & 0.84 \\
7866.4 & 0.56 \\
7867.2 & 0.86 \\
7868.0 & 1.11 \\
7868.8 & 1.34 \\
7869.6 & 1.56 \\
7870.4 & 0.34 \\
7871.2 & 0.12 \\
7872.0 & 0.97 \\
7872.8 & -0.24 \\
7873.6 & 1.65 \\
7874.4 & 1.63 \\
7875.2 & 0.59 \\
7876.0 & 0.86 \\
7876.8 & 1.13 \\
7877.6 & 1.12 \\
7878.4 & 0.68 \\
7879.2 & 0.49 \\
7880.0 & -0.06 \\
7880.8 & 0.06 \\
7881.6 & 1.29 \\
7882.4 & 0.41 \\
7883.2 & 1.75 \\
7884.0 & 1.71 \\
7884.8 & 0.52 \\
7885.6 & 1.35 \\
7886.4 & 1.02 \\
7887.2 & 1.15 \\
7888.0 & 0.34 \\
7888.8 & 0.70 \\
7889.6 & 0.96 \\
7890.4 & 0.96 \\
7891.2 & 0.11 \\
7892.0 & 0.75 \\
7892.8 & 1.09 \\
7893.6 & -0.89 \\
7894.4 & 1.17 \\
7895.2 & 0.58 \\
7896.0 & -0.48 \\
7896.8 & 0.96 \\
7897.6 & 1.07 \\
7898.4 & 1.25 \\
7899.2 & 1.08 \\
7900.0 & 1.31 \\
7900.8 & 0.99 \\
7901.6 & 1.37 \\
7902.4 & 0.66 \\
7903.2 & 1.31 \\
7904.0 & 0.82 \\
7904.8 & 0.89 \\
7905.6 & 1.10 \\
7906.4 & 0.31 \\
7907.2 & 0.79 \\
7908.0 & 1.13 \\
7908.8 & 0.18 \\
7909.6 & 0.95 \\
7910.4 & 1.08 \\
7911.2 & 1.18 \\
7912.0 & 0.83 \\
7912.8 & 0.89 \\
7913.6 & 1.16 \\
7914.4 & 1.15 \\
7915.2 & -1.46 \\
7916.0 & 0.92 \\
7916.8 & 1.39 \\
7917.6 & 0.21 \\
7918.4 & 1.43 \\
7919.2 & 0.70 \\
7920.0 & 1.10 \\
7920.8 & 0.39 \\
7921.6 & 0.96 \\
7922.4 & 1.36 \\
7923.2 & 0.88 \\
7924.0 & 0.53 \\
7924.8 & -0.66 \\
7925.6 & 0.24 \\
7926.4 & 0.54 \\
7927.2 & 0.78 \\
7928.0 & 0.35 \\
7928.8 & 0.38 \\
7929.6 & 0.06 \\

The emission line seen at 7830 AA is H-alpha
